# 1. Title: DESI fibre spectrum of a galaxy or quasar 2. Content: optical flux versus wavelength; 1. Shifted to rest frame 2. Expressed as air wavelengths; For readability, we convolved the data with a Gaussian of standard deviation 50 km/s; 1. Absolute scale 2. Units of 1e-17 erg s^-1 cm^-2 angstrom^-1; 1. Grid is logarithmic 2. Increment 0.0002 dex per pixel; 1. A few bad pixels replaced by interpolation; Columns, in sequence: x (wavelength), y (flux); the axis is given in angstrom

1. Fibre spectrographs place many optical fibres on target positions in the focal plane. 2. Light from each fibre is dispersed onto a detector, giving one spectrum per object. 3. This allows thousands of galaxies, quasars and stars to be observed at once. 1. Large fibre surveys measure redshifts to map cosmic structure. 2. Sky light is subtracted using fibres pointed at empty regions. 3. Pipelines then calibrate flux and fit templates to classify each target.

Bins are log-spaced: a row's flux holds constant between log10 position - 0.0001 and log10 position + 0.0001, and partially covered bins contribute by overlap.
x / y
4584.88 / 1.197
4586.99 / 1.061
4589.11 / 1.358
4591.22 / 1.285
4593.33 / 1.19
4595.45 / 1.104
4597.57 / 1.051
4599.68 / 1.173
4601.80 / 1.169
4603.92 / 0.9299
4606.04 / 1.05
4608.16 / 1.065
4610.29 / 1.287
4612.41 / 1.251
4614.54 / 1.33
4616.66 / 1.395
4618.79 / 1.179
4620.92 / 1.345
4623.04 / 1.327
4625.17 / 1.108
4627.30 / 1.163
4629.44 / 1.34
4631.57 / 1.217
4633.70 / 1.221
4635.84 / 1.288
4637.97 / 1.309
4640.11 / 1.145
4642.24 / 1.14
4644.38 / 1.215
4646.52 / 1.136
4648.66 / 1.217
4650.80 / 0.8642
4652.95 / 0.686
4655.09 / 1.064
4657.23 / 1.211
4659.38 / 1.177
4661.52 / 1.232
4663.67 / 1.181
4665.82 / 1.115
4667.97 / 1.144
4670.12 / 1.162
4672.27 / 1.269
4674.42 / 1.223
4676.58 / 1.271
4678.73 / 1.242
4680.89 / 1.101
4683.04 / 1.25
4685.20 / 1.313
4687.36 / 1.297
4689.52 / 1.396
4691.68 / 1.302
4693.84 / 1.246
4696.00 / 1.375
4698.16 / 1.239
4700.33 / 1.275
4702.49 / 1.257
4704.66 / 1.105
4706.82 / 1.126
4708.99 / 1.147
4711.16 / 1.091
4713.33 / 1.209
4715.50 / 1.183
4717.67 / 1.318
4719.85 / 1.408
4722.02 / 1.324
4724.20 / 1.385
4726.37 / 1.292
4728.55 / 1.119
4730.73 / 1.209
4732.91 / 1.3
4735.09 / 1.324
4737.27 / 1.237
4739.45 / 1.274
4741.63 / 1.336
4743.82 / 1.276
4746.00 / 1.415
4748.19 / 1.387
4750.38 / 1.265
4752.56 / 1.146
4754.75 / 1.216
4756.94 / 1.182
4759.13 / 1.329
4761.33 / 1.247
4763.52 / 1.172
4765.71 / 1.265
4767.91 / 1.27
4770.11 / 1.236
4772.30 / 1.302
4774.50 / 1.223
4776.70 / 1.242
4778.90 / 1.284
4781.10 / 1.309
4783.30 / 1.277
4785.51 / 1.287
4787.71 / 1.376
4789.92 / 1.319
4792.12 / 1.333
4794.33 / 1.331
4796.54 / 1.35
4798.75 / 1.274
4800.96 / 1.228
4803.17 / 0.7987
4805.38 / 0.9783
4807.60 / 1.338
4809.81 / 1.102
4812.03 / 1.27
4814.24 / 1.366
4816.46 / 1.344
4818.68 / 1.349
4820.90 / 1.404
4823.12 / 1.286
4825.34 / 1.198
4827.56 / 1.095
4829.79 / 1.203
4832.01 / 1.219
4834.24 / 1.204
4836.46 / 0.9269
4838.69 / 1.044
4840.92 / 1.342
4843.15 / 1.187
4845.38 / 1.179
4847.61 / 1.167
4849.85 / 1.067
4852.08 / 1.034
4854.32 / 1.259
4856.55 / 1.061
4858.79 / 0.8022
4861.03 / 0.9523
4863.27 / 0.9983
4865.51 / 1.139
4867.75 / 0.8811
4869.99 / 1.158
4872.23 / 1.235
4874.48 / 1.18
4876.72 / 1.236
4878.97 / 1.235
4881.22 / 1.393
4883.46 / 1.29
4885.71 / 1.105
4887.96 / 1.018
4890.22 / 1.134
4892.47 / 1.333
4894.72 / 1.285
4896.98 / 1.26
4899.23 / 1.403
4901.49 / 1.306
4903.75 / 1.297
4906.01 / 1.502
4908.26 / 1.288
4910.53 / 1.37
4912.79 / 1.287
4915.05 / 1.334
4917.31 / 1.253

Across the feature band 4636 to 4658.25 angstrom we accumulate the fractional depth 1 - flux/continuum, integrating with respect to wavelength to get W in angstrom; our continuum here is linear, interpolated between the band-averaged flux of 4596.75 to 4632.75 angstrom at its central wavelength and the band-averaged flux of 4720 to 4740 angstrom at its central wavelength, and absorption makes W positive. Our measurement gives 2.1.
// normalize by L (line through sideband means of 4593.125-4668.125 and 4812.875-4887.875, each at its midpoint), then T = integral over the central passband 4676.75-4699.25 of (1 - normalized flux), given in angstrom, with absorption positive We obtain -2.1 angstrom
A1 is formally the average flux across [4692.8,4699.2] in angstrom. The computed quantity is 1.29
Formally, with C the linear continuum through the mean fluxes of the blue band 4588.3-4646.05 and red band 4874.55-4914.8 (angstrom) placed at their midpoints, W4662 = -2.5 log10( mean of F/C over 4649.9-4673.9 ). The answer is 0.11 mag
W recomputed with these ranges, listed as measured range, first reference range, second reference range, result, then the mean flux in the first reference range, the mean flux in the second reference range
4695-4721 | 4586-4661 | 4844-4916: -1.05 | 1.17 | 1.19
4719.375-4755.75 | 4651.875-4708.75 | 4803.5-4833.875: -2.21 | 1.2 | 1.23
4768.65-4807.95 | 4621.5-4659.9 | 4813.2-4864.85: -2.99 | 1.16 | 1.16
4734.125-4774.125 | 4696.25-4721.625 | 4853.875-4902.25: -2.08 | 1.22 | 1.16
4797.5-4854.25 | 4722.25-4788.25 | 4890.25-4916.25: 4.88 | 1.27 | 1.33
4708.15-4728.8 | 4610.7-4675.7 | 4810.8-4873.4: -1.36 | 1.19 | 1.16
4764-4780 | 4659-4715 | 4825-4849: -0.97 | 1.22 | 1.16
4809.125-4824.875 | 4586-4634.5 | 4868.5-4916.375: -0.70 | 1.2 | 1.27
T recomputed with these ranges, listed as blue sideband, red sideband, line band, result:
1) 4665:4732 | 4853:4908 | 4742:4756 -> -0.7 angstrom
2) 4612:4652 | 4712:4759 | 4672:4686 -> 0.1 angstrom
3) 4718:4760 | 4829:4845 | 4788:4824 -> -1.7 angstrom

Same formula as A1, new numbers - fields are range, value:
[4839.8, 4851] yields 1.19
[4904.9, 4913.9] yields 1.36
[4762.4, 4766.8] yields 1.22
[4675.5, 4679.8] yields 1.26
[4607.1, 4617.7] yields 1.27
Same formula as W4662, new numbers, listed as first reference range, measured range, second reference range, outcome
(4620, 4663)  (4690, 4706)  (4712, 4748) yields -0.01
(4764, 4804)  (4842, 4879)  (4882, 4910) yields 0.16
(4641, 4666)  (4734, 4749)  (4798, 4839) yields -0.15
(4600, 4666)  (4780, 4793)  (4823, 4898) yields -0.14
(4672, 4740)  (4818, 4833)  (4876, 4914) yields 0.02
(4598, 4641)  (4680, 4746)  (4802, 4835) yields -0.04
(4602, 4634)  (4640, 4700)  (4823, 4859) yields 0.01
